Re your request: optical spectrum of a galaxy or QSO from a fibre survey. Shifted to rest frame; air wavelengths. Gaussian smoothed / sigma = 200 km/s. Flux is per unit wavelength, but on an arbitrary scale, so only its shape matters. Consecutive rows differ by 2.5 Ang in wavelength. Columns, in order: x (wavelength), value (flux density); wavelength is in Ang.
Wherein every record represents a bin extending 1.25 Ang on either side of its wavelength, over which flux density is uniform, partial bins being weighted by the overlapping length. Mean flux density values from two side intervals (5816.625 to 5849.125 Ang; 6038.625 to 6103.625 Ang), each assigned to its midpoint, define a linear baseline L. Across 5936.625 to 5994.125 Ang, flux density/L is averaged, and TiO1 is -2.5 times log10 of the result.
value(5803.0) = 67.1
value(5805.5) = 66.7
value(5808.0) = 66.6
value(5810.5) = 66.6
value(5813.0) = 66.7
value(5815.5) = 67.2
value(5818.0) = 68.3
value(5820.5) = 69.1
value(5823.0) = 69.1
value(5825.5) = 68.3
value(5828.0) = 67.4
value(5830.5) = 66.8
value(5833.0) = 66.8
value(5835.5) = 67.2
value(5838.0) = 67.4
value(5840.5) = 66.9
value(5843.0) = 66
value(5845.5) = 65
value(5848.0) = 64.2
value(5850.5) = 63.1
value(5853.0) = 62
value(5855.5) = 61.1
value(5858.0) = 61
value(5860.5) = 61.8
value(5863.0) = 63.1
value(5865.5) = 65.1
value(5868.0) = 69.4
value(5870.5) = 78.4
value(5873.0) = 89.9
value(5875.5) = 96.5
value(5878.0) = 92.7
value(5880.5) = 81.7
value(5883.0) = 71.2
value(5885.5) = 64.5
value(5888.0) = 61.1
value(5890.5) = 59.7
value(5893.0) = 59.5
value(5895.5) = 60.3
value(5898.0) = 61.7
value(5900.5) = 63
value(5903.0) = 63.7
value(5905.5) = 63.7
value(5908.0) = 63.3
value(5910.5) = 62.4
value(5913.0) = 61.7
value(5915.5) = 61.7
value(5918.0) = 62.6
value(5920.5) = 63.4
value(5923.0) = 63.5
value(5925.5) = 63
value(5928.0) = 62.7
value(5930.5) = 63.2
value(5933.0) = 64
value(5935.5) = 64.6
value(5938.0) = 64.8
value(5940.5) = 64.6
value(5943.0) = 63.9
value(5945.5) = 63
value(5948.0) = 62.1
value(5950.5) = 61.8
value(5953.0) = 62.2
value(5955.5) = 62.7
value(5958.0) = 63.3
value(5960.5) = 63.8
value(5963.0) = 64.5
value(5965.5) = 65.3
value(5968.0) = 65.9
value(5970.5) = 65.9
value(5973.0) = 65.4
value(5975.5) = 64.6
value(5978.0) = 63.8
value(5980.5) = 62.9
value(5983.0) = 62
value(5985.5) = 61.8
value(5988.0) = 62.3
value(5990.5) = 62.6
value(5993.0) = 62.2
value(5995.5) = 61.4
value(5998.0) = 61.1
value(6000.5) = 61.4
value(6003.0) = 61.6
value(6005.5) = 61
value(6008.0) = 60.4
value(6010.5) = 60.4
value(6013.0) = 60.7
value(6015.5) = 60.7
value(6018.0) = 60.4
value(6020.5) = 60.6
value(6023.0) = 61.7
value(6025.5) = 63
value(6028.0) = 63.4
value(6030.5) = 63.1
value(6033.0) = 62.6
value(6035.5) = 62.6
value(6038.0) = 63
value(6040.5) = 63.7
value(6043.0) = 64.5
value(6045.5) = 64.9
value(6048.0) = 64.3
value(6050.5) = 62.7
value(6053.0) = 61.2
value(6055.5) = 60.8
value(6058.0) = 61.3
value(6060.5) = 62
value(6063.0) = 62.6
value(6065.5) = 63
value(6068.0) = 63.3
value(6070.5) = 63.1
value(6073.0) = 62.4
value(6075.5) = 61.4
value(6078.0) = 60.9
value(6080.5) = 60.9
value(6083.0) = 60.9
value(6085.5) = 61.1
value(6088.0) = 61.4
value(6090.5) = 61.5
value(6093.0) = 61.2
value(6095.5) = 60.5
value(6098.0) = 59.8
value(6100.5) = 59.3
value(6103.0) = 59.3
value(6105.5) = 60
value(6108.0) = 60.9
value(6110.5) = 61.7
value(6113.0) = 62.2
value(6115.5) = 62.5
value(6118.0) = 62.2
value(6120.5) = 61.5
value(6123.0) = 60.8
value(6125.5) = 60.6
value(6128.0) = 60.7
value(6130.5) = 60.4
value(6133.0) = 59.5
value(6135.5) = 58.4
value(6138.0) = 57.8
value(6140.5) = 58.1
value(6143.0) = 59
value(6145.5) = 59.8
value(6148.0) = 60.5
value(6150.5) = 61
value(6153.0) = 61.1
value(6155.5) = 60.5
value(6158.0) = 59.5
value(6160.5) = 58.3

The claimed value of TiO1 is 0.01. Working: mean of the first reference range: 67.1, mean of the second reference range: 61.9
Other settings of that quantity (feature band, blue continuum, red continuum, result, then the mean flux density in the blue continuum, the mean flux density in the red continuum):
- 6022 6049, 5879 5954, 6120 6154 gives -0.029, 63.7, 59.9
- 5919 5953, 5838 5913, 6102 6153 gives 0.041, 67.6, 60.4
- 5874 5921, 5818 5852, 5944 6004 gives -0.035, 66.7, 63.1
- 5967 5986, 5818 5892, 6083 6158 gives 0.018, 69.1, 60.5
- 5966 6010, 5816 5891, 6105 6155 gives 0.038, 69.2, 60.4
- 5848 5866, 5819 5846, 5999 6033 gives 0.069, 67.3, 61.5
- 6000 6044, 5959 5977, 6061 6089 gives 0.026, 65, 61.9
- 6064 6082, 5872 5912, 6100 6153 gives 0.005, 69.5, 60.3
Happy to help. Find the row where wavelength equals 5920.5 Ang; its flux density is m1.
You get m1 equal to 63.4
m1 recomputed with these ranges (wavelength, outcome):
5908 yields 63.3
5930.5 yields 63.2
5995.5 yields 61.4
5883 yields 71.2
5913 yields 61.7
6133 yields 59.5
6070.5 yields 63.1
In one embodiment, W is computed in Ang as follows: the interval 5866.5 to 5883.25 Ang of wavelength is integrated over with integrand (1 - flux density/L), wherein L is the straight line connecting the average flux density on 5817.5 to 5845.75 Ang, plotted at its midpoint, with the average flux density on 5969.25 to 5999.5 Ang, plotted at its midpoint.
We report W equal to -4.3 Ang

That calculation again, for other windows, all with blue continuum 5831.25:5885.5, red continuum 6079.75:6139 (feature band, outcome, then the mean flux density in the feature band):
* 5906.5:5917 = 0.9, 62.3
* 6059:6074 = -0.1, 62.7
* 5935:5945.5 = 0.4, 64.3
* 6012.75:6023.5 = 0.6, 60.8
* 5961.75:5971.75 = 0.1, 65.4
